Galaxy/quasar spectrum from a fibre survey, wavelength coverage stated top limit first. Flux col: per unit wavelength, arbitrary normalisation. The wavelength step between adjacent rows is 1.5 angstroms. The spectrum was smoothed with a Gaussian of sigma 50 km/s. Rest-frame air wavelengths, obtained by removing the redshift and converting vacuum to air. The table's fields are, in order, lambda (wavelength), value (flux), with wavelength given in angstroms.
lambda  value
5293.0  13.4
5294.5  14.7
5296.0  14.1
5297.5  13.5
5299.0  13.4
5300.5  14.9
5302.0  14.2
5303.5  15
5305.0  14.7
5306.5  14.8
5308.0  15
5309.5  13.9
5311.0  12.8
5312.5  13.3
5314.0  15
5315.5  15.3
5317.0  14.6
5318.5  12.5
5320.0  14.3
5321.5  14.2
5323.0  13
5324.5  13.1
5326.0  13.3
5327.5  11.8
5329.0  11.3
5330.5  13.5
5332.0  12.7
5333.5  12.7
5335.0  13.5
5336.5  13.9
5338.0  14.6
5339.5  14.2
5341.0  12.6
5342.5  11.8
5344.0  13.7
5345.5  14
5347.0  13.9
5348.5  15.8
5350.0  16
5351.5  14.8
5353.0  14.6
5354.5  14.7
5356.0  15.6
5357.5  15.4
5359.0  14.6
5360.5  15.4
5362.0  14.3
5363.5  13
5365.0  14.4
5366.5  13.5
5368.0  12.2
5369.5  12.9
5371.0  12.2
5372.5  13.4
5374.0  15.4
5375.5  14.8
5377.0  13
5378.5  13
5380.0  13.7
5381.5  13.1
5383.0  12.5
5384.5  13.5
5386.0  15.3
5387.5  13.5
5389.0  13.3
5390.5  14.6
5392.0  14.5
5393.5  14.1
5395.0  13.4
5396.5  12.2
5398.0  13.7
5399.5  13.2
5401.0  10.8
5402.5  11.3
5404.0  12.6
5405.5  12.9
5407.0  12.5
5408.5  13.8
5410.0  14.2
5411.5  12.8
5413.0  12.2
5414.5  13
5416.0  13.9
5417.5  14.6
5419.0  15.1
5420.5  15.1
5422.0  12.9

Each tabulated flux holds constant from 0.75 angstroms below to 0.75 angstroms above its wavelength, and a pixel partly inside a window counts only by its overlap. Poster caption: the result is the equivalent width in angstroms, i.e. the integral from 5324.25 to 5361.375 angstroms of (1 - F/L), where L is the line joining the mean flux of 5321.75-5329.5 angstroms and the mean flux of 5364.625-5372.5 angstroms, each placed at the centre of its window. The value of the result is -3.2 angstroms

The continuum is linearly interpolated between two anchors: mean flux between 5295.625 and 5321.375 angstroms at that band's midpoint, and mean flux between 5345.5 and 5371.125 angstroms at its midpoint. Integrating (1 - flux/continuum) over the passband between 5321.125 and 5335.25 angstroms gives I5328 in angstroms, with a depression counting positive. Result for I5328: 1.4 angstroms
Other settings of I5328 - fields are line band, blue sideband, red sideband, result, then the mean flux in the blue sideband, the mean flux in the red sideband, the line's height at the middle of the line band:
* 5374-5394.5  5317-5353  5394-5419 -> -1.0 angstroms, 13.6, 13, 13.2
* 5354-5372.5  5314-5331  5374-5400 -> -0.6 angstroms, 13.4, 13.7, 13.6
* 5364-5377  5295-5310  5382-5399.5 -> 0.3 angstroms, 14.4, 13.7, 13.8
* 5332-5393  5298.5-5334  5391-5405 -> -3.1 angstroms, 13.7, 12.9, 13.3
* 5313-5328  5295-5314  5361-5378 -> 0.3 angstroms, 14.2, 13.6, 14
